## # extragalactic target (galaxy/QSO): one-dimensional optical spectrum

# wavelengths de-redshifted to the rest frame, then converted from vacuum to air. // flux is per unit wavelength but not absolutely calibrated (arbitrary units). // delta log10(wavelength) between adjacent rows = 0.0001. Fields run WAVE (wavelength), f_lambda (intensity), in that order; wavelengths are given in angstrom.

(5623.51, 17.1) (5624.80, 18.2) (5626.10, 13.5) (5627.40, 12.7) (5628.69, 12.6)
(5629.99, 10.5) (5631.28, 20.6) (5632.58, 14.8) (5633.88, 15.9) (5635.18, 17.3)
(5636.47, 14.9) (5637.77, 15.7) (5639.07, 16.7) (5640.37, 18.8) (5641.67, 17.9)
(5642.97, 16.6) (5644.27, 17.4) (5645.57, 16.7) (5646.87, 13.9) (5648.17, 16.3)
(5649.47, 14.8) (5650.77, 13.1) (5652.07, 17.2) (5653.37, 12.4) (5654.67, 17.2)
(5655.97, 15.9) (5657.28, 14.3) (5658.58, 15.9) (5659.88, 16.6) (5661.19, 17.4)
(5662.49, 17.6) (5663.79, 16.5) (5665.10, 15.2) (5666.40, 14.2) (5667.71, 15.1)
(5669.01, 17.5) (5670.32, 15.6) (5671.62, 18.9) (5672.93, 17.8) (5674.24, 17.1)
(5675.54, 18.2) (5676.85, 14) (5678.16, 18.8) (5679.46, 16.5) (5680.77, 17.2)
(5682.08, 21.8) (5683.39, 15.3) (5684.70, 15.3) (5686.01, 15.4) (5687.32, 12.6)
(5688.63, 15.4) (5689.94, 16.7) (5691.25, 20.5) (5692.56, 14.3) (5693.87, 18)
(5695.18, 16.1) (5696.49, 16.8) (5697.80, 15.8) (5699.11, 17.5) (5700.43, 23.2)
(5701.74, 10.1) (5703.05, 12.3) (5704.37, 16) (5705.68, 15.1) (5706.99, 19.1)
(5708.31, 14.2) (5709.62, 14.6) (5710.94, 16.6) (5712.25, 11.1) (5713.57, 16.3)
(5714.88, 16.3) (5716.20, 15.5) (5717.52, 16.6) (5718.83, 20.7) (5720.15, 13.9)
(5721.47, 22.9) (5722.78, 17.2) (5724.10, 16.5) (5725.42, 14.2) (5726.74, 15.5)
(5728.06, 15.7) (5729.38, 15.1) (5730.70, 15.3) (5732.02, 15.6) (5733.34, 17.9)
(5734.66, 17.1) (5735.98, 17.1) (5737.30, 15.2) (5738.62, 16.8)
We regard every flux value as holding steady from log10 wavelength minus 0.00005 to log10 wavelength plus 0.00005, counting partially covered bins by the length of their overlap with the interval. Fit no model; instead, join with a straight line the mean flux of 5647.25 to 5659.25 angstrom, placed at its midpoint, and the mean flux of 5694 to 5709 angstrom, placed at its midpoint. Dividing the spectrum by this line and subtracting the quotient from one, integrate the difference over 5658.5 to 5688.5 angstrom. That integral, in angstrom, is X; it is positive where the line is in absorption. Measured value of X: -1.84 angstrom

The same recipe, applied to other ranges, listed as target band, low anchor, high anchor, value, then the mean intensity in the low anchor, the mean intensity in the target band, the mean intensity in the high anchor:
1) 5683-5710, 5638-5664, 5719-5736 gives 0.7 angstrom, 16.1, 15.9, 16.6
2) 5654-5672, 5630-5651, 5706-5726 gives 0.0 angstrom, 16.2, 16.2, 16.4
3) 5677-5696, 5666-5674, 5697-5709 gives -0.4 angstrom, 16.6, 16.6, 15.9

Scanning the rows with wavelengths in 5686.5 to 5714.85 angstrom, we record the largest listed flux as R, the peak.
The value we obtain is 23.2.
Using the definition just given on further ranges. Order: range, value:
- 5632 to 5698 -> 21.8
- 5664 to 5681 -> 18.9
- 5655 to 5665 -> 17.6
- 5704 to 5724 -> 22.9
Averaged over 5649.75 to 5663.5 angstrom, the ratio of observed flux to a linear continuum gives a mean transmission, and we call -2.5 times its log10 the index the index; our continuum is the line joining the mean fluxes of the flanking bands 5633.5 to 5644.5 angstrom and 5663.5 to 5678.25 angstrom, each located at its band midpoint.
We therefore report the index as 0.06 mag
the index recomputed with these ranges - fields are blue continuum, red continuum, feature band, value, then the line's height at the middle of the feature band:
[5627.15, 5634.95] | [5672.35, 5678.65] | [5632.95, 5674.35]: -0.02 mag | 16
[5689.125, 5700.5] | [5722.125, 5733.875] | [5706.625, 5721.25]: 0.03 mag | 16.5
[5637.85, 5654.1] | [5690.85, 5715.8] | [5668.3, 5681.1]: -0.08 mag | 16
